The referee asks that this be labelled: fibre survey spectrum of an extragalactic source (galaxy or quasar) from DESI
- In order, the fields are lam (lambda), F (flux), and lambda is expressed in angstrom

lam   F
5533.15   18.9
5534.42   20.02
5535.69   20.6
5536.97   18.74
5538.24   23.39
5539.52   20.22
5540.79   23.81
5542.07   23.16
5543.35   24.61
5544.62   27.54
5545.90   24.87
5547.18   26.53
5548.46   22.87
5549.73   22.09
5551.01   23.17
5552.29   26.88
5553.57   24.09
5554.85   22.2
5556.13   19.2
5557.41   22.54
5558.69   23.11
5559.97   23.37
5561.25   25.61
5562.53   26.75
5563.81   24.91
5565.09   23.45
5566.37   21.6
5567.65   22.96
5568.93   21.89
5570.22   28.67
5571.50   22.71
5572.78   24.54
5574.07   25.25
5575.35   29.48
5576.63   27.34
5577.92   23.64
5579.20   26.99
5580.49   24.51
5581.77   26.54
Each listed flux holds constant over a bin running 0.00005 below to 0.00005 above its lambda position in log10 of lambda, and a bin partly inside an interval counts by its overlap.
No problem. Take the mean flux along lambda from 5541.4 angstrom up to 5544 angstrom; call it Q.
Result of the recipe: 23.9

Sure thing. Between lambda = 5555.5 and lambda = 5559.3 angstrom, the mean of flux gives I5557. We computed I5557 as 21.6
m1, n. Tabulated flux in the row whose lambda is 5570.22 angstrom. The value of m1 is 28.67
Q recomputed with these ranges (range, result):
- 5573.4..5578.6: 26.4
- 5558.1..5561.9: 24.1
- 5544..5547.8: 26.3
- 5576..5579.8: 26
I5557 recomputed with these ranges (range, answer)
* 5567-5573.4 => 24.2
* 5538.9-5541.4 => 22.1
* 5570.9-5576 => 25.5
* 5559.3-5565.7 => 24.8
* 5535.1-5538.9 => 20.9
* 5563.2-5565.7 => 24.2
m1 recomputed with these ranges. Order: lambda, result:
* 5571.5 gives 22.71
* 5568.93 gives 21.89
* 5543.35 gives 24.61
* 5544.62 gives 27.54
